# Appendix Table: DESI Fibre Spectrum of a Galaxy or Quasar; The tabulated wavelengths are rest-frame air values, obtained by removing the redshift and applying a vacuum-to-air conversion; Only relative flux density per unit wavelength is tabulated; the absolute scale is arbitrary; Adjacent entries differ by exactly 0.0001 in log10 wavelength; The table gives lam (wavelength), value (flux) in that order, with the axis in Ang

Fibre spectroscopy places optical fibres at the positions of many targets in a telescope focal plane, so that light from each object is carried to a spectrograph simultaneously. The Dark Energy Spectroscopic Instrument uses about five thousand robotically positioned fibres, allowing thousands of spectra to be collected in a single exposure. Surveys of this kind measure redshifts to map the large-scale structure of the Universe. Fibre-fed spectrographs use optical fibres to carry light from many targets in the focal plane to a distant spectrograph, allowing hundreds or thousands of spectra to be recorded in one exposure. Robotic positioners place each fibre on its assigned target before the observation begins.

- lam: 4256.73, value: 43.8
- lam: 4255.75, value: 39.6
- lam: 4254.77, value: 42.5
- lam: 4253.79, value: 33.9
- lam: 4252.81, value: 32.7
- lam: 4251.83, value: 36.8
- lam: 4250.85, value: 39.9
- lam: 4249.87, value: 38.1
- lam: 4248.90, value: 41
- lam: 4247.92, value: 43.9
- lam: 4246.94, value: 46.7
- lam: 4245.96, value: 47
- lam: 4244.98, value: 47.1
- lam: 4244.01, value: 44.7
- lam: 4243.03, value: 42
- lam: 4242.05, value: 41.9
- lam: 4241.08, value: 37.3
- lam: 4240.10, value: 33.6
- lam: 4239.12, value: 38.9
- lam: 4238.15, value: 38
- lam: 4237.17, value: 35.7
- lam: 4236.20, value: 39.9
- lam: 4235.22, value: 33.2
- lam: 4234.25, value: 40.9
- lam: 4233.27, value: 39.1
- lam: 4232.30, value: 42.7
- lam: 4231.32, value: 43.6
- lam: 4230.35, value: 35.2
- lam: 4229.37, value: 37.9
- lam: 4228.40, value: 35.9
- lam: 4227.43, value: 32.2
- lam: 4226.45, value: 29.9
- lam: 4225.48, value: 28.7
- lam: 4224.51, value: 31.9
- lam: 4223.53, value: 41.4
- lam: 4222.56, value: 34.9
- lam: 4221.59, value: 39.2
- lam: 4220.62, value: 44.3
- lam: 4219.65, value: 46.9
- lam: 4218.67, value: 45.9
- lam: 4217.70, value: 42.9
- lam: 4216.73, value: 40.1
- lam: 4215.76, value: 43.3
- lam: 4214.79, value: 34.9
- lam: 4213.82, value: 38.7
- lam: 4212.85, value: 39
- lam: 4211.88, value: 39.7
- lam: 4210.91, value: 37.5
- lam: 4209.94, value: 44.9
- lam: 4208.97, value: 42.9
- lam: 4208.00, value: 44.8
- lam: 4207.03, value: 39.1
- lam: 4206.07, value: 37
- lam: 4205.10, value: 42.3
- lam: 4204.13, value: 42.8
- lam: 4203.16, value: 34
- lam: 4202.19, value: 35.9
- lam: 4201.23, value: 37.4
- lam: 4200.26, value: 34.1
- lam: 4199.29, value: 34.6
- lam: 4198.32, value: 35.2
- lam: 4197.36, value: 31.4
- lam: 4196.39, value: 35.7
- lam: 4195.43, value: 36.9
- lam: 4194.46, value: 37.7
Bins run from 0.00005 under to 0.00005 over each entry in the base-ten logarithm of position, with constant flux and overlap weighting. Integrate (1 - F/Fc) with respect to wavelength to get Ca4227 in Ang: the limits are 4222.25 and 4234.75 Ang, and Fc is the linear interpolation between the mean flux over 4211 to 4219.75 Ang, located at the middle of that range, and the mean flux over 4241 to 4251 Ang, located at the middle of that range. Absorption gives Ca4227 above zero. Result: 1.6 Ang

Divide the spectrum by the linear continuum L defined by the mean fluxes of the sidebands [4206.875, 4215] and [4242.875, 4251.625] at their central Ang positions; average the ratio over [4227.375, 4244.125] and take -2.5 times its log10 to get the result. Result 0.10 mag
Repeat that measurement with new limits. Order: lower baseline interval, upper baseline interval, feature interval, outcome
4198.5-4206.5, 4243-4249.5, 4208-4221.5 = -0.064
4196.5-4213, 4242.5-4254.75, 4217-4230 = 0.047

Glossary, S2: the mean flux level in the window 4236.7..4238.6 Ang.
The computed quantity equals 36.8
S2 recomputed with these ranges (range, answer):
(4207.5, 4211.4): 42.5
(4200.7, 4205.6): 38.4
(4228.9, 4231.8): 38.9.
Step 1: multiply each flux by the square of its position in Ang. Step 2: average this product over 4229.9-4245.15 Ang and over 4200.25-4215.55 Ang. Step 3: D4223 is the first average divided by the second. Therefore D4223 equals 1.0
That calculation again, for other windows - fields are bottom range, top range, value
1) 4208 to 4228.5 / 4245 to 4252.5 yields 1.09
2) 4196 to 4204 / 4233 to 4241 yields 1.08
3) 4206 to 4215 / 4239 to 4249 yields 1.07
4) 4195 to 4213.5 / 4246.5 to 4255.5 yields 1.06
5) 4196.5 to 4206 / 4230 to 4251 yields 1.13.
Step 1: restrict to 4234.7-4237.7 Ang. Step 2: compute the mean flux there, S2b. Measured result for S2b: 36.4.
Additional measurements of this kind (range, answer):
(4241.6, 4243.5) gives 41.9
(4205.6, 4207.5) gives 38.2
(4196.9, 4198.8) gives 33.4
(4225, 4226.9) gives 29.3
